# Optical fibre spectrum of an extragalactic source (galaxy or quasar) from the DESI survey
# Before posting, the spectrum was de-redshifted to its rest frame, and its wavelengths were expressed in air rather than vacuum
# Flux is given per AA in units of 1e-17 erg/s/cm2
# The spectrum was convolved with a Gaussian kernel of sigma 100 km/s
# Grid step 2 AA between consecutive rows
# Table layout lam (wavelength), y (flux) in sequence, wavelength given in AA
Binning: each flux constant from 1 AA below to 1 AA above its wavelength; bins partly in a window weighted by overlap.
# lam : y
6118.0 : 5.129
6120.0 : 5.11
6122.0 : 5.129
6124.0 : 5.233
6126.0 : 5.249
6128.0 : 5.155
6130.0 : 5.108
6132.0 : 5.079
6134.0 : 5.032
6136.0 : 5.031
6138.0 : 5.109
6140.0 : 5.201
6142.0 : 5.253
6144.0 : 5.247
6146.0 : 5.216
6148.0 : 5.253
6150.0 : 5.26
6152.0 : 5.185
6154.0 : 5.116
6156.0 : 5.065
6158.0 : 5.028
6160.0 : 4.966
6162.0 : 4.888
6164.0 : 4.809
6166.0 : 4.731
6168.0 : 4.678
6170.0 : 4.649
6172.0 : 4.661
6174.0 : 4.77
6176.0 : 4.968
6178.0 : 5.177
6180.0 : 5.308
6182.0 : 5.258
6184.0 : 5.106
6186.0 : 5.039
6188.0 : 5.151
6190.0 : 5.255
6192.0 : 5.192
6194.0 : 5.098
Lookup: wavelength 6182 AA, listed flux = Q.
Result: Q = 5.258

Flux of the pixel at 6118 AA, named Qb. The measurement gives 5.129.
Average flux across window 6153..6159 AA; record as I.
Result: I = 5.07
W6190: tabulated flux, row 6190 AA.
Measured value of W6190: 5.255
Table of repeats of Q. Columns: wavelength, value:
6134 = 5.032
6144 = 5.247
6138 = 5.109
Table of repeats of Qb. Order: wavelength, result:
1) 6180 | 5.308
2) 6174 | 4.77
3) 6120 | 5.11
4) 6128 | 5.155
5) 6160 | 4.966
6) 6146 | 5.216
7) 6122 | 5.129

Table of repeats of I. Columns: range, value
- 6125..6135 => 5.12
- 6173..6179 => 4.97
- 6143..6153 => 5.23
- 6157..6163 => 4.96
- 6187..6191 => 5.2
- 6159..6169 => 4.81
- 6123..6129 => 5.21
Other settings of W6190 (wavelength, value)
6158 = 5.028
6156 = 5.065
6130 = 5.108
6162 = 4.888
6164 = 4.809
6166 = 4.731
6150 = 5.26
